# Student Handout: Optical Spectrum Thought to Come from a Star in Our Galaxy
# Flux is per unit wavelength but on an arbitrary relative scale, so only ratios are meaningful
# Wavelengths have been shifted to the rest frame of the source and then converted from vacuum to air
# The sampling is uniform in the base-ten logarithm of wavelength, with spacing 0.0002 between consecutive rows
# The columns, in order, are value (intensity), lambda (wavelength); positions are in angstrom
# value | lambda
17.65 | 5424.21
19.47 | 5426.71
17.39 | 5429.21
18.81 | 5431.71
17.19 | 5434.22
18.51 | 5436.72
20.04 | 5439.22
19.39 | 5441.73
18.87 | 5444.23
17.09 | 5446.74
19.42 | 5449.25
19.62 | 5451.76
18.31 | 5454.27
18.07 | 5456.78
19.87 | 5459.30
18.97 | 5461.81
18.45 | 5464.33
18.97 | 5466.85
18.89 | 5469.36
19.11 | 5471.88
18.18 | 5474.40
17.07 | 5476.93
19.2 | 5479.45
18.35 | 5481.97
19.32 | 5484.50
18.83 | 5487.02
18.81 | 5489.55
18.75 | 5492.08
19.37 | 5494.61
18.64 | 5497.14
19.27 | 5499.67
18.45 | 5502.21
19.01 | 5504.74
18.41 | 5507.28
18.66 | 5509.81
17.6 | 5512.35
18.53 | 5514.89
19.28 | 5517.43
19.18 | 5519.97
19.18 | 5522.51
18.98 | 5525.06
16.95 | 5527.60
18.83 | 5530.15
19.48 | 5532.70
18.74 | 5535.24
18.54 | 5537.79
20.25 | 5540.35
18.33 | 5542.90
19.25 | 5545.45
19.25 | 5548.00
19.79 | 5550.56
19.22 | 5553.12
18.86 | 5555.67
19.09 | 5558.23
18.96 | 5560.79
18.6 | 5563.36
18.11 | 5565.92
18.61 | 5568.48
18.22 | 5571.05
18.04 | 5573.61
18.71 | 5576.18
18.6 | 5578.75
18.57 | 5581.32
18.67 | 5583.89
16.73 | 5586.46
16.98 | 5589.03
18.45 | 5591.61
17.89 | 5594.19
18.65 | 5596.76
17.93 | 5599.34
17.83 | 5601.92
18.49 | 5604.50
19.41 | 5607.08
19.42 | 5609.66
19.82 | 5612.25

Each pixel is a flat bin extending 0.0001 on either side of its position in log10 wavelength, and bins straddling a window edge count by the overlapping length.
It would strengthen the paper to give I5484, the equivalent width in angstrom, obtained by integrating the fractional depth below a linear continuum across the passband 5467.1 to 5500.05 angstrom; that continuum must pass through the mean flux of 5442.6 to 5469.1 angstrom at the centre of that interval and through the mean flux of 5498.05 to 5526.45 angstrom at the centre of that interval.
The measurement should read 0.1 angstrom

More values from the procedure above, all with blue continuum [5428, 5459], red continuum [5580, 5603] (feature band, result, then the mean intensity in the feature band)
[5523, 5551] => -1.12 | 18.9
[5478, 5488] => -0.25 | 18.9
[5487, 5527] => -0.98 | 18.8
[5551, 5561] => -0.54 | 19.1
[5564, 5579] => -0.27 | 18.4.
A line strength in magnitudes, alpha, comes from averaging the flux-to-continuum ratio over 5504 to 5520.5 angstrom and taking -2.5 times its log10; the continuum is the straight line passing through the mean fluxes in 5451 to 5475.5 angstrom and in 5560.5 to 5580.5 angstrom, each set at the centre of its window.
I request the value 0.00 mag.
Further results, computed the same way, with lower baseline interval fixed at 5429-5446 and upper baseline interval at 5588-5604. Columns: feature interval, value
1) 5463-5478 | 0.002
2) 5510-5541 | -0.028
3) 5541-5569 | -0.047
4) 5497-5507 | -0.026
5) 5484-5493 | -0.028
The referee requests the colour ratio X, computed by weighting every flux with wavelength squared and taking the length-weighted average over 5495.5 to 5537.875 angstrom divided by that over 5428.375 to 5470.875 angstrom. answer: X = 1.02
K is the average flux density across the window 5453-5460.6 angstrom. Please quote 18.8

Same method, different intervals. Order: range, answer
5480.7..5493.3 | 18.8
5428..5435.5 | 17.8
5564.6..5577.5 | 18.3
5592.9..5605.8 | 18.2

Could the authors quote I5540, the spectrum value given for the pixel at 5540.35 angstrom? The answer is 20.25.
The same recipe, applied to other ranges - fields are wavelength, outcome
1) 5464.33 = 18.45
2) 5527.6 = 16.95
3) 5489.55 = 18.81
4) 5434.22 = 17.19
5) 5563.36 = 18.6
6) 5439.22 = 20.04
